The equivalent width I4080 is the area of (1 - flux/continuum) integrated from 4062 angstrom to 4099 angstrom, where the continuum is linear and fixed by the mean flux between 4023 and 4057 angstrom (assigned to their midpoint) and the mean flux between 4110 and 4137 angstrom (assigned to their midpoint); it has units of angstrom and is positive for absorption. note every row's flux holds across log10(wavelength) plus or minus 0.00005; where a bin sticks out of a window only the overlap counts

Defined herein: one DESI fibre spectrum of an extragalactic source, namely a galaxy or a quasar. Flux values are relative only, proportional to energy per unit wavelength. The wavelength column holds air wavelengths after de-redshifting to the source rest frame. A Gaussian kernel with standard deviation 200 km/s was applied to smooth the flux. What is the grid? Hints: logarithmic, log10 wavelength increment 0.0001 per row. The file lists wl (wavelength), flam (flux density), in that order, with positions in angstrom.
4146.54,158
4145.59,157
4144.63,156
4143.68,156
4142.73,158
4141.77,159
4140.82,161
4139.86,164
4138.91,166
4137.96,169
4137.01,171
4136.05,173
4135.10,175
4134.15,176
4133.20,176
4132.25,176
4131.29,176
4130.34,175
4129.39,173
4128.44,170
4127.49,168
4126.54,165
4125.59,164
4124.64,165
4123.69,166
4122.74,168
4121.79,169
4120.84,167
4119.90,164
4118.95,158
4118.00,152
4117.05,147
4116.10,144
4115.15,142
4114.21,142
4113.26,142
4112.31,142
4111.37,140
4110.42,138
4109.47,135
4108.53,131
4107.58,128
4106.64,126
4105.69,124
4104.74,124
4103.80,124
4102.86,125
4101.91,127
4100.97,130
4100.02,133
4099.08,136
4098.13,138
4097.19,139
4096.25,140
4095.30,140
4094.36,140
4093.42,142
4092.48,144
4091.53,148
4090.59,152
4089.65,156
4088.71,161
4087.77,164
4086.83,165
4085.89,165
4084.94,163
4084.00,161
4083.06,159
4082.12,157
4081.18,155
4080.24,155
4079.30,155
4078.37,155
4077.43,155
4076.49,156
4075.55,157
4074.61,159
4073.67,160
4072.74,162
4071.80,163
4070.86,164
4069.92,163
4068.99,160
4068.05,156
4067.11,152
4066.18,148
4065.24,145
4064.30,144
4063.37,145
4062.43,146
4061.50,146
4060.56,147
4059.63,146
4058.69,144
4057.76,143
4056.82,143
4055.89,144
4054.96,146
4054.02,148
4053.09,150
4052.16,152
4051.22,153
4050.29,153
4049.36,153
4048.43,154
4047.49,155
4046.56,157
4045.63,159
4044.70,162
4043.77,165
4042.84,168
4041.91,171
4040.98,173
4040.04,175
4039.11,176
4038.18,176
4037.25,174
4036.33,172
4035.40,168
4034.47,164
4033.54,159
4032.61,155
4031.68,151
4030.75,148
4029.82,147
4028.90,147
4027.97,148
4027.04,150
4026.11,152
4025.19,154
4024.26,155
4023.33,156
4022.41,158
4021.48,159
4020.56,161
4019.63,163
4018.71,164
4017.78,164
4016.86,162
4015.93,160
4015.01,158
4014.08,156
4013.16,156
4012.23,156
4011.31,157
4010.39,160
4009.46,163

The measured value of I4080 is 1.4 angstrom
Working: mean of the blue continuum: 158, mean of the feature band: 153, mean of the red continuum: 161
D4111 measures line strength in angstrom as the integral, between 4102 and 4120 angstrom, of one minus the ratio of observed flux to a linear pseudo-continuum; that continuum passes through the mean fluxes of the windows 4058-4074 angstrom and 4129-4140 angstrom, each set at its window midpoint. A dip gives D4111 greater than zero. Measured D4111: 3.1 angstrom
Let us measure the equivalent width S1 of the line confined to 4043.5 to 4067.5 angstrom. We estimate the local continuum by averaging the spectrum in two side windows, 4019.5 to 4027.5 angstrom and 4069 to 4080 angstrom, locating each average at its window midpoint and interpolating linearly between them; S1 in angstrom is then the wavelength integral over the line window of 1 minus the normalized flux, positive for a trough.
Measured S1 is 1.24 angstrom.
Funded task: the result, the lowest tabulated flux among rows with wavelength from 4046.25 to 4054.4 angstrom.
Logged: 148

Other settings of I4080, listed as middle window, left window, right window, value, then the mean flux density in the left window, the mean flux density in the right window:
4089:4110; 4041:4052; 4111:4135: 3.3 angstrom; 159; 161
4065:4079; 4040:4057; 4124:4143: 0.3 angstrom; 157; 169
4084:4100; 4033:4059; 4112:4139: 1.2 angstrom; 159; 164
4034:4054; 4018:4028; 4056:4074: -1.2 angstrom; 157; 151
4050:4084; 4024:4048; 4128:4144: 2.3 angstrom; 161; 169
